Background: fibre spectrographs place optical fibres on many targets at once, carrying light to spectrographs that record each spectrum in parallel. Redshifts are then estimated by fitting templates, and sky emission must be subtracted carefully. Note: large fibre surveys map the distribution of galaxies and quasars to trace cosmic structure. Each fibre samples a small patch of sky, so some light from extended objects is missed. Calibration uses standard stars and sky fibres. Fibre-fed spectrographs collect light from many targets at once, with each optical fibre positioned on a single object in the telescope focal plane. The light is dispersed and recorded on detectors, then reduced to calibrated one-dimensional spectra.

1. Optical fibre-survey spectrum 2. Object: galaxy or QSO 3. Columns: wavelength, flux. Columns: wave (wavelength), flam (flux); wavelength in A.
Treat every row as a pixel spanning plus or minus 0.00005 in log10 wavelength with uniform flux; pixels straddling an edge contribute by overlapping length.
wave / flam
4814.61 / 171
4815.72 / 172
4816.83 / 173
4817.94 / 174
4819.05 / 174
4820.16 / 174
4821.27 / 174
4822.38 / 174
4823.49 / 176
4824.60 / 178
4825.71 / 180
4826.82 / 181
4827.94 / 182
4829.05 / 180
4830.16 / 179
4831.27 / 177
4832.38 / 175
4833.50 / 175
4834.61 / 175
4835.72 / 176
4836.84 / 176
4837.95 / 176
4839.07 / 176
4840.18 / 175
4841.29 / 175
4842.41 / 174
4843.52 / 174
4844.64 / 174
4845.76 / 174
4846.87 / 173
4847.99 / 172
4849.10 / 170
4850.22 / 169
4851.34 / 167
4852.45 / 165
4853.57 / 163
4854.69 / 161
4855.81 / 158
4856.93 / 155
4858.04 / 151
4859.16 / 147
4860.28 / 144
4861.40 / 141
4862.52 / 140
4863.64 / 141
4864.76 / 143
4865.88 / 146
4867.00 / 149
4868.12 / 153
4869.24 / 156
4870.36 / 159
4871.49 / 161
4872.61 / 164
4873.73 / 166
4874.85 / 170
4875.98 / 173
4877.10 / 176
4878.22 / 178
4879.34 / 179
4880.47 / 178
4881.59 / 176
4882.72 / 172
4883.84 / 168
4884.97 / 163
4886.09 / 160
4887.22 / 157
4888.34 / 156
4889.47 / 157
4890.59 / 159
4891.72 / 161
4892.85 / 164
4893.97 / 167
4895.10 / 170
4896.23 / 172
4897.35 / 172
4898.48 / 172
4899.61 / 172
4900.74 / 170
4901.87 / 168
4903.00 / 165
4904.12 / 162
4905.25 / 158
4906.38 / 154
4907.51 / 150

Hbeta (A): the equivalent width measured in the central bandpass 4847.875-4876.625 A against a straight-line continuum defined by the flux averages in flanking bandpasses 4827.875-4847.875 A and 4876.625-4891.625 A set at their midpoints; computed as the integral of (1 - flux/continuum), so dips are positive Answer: 2.4 A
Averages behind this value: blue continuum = 176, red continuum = 167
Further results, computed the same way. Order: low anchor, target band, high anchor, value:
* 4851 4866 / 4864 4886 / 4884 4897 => -1.0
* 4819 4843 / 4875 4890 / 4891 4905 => 0.1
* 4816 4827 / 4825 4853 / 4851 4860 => -1.4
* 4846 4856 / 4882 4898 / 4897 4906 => 0.3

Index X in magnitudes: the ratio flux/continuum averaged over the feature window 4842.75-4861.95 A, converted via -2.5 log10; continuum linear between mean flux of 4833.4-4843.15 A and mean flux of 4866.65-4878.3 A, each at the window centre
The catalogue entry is 0.055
